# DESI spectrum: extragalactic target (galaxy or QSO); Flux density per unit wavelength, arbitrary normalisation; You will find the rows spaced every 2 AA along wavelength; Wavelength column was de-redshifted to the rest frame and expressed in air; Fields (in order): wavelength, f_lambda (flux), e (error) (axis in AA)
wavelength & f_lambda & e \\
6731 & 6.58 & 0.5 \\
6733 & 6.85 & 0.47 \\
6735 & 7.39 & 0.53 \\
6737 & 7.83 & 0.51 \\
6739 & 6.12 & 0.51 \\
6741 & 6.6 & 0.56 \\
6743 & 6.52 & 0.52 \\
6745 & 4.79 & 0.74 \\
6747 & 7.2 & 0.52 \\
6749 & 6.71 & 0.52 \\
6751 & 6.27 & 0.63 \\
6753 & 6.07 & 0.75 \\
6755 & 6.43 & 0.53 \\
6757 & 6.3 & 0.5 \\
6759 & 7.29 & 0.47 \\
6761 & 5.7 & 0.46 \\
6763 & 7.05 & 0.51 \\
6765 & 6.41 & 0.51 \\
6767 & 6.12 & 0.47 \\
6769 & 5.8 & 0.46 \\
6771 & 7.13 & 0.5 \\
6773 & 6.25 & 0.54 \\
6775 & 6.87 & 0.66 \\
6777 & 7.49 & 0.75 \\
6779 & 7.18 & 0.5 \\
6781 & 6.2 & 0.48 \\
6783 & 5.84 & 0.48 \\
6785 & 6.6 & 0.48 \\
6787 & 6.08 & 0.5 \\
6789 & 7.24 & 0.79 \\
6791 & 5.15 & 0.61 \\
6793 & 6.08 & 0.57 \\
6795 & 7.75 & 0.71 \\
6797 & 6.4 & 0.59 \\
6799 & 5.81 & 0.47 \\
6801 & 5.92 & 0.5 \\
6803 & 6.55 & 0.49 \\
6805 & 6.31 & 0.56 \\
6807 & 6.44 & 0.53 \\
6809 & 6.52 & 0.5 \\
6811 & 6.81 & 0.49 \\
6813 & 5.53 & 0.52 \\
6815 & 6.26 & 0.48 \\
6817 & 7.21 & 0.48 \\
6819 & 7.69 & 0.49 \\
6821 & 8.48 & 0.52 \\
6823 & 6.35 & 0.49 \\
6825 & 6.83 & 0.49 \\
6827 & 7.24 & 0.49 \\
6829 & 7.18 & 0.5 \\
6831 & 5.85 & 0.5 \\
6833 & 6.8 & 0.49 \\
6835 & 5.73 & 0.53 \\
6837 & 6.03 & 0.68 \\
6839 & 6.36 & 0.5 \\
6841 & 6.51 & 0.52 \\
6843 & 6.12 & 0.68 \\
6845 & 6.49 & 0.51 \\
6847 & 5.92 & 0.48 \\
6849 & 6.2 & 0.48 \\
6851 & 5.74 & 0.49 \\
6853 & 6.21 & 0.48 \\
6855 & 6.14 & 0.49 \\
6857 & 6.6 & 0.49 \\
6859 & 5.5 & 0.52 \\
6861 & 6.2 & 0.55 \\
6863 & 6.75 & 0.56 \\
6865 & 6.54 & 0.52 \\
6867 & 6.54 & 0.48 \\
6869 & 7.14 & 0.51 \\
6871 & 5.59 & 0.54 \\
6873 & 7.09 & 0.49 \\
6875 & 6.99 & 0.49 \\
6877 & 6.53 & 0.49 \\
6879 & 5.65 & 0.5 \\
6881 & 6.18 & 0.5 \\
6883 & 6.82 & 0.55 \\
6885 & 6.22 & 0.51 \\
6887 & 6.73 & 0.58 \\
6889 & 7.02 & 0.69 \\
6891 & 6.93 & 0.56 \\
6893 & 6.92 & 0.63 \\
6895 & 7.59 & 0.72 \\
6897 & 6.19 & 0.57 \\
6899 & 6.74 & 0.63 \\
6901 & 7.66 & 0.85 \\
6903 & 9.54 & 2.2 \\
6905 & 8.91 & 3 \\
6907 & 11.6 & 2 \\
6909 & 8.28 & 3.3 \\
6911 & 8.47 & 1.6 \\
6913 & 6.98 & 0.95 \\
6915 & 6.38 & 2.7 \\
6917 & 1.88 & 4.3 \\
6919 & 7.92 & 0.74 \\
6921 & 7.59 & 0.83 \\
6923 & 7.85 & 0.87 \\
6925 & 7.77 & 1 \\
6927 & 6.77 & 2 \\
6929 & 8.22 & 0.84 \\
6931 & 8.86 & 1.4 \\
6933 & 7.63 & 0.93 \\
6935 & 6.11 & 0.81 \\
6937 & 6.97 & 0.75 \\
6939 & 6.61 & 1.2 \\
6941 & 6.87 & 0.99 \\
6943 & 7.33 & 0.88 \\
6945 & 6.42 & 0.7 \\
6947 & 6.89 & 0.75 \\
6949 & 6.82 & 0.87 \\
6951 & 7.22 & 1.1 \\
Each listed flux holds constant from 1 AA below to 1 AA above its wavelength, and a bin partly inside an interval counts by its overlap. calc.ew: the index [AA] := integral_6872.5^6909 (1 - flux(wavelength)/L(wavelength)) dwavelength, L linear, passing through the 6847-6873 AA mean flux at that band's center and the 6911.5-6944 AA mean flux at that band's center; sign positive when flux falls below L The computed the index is -3.9 AA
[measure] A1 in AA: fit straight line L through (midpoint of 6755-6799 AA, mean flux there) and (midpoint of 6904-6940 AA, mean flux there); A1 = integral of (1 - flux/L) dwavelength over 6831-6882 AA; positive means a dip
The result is 5.4 AA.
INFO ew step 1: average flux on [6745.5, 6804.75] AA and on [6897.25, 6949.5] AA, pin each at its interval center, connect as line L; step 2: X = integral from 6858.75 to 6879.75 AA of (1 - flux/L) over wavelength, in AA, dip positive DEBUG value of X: 1.8 AA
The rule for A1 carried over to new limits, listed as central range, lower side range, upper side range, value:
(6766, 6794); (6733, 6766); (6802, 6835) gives 0.83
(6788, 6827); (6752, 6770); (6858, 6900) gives -1.07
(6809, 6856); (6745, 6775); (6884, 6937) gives 2.66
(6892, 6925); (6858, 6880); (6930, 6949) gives -3.73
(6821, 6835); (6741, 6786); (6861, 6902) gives -0.39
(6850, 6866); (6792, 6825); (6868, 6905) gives 1.42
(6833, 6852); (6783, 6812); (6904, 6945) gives 1.67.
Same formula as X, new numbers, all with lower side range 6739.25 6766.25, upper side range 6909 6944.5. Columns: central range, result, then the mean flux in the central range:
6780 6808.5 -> 1.09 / 6.32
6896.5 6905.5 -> -1.08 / 7.84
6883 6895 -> 0.19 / 6.84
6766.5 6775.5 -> 0.06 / 6.43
